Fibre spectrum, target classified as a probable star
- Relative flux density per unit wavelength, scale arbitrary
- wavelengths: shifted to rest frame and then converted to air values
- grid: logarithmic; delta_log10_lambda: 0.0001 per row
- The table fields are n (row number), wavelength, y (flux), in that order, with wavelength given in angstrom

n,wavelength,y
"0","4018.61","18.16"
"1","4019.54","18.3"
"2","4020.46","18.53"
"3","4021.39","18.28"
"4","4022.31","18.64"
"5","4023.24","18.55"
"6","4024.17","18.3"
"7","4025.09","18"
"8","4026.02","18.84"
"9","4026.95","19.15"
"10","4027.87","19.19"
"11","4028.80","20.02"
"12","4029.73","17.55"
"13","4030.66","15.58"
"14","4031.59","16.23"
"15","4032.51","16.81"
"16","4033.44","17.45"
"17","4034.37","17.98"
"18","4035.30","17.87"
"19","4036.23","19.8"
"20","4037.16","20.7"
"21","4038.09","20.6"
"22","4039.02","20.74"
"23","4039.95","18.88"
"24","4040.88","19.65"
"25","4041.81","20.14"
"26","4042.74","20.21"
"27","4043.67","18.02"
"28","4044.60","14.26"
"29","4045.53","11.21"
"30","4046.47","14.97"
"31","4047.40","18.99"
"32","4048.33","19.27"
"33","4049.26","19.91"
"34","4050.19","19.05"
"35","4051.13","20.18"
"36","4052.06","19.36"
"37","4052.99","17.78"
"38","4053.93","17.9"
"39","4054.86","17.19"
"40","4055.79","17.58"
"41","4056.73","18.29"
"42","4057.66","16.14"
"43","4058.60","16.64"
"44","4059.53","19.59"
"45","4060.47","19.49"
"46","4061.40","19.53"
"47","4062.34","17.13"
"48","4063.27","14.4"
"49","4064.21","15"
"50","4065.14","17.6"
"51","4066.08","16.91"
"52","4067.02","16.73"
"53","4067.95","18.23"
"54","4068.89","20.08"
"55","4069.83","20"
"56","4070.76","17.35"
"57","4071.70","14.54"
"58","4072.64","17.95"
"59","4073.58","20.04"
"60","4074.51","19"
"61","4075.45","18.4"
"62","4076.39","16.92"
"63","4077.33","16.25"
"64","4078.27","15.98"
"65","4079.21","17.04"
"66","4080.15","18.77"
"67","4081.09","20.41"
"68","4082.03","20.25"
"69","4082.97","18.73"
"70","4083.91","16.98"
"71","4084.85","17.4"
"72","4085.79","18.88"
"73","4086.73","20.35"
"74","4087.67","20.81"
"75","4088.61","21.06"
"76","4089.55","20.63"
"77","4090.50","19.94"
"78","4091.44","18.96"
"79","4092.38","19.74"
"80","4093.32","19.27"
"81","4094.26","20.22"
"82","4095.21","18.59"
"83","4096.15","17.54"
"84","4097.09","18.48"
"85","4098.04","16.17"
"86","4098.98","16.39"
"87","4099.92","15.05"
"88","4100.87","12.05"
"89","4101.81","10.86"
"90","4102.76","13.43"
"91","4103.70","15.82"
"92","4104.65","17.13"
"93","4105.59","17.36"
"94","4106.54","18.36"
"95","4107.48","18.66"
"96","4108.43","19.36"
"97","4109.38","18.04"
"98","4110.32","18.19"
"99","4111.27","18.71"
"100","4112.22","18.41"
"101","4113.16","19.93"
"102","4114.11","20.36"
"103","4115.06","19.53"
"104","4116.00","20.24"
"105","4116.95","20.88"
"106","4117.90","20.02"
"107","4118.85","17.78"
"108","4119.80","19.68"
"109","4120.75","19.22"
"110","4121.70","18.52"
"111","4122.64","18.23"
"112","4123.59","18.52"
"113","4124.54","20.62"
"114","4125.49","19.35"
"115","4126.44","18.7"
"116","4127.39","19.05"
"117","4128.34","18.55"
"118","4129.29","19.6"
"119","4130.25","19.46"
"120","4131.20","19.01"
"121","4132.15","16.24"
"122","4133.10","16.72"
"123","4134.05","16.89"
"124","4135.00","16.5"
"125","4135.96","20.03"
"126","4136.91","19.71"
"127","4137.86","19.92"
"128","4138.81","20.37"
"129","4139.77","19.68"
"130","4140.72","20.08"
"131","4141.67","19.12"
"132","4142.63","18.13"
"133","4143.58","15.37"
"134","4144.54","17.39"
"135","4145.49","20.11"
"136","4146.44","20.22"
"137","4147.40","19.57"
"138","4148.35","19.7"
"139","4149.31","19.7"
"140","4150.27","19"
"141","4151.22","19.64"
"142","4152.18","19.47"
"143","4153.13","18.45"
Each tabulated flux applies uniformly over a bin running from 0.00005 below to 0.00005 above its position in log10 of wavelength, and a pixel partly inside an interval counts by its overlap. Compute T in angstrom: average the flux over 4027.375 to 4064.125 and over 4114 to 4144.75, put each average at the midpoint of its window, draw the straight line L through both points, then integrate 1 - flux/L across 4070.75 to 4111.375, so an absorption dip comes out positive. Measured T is 1.43 angstrom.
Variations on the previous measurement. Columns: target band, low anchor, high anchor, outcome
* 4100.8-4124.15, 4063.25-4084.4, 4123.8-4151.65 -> 0.49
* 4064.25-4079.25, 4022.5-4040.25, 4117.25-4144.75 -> 0.79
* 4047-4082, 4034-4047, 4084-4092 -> 1.67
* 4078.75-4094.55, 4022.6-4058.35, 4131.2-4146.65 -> -0.87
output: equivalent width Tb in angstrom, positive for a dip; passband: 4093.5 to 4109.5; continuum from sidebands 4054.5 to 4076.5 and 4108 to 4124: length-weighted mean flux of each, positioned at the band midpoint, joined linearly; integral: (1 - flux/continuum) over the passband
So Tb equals 1.7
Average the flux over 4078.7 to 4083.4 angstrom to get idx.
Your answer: 19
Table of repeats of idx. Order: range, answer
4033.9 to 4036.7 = 18.5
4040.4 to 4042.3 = 19.9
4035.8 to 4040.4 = 20.1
